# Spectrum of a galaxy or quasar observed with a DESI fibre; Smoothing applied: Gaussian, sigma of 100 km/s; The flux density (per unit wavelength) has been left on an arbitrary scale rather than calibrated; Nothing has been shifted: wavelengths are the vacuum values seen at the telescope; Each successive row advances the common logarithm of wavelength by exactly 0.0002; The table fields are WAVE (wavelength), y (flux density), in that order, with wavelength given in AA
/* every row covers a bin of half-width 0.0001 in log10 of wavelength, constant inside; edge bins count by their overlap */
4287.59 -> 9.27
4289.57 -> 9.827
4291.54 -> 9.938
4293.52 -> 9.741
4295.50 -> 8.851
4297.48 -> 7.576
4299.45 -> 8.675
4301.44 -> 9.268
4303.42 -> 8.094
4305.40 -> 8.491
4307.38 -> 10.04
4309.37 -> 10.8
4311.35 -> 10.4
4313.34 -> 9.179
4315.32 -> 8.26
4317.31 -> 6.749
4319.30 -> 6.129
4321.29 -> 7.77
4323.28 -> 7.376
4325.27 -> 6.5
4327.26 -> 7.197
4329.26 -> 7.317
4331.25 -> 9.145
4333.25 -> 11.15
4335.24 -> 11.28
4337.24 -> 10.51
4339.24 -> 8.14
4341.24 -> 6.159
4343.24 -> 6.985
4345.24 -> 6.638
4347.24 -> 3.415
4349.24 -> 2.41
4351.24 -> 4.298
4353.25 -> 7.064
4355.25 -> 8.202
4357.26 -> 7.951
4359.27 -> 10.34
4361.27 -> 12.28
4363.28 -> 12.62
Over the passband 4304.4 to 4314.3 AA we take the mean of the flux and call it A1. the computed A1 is 9.78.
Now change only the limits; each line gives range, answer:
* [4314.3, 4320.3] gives 7.06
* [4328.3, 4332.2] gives 8.24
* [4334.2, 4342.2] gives 9.05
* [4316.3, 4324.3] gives 7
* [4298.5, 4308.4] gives 8.91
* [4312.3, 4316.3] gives 8.74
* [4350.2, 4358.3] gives 6.87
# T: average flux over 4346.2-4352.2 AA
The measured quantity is 3.39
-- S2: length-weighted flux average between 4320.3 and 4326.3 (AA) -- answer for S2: 7.22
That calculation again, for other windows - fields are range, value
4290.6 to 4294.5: 9.83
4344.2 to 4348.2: 5.07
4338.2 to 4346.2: 7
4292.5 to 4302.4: 8.82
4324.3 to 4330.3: 7.02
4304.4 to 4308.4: 9.27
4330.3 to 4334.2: 10.1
